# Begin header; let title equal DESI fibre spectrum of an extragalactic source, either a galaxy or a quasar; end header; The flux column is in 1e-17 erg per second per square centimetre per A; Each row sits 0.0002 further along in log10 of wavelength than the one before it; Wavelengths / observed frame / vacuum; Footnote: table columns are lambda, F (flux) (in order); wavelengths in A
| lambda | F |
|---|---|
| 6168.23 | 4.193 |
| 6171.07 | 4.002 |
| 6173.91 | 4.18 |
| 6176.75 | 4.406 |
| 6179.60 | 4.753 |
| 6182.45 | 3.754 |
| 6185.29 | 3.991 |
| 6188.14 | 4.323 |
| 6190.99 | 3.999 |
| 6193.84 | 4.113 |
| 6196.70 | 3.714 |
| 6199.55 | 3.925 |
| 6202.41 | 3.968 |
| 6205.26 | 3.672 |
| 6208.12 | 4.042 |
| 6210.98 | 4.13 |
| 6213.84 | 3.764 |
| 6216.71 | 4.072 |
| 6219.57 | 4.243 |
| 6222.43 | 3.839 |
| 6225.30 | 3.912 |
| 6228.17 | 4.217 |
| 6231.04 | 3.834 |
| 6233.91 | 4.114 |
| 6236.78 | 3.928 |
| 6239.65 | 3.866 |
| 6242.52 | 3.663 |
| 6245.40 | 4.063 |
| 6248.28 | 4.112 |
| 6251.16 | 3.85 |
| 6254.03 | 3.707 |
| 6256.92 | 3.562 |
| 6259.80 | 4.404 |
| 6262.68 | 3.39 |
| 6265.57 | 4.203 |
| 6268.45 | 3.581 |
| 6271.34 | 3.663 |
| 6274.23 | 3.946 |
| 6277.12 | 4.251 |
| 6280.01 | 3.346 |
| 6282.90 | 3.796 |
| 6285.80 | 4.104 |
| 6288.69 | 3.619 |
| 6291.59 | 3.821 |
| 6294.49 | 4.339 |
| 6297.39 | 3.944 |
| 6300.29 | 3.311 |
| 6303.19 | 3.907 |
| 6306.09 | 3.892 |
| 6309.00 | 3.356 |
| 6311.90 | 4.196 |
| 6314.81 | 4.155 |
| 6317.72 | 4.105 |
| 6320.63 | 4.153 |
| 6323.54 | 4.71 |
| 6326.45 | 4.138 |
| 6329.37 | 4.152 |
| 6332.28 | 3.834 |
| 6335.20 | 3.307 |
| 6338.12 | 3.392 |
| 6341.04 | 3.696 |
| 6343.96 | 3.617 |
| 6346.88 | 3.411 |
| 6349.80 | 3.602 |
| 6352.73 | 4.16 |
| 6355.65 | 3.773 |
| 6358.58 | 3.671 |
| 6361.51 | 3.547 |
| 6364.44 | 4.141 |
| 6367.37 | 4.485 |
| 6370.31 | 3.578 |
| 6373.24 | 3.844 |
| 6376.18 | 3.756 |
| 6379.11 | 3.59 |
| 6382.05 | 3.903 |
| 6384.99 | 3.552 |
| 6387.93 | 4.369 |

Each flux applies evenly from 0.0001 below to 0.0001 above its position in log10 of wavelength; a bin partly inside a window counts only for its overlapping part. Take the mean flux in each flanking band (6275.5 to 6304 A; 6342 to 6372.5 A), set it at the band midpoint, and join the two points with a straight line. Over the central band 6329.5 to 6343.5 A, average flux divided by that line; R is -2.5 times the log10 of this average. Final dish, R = 0.057 mag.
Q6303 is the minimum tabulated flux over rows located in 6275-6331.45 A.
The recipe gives 3.311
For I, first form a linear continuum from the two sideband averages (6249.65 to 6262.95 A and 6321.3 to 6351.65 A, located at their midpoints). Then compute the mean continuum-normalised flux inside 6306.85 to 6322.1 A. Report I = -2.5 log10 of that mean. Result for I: -0.05 mag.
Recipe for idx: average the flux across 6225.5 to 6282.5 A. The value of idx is 3.88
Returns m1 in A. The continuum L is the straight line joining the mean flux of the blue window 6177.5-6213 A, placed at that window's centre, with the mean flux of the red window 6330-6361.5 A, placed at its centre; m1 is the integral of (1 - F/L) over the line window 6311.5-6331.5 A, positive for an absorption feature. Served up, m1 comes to -2.7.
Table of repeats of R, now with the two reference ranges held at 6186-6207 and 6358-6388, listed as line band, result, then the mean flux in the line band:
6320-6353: 0.010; 3.83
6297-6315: 0.026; 3.79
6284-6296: -0.018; 3.96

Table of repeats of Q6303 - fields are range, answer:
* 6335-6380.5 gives 3.307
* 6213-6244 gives 3.663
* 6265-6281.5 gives 3.346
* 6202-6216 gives 3.672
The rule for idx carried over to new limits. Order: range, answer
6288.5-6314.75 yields 3.85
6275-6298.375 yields 3.9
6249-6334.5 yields 3.91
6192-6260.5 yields 3.94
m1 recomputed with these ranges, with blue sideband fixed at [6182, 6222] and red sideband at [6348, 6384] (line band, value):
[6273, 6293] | 0.3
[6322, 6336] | -0.7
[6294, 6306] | 0.2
